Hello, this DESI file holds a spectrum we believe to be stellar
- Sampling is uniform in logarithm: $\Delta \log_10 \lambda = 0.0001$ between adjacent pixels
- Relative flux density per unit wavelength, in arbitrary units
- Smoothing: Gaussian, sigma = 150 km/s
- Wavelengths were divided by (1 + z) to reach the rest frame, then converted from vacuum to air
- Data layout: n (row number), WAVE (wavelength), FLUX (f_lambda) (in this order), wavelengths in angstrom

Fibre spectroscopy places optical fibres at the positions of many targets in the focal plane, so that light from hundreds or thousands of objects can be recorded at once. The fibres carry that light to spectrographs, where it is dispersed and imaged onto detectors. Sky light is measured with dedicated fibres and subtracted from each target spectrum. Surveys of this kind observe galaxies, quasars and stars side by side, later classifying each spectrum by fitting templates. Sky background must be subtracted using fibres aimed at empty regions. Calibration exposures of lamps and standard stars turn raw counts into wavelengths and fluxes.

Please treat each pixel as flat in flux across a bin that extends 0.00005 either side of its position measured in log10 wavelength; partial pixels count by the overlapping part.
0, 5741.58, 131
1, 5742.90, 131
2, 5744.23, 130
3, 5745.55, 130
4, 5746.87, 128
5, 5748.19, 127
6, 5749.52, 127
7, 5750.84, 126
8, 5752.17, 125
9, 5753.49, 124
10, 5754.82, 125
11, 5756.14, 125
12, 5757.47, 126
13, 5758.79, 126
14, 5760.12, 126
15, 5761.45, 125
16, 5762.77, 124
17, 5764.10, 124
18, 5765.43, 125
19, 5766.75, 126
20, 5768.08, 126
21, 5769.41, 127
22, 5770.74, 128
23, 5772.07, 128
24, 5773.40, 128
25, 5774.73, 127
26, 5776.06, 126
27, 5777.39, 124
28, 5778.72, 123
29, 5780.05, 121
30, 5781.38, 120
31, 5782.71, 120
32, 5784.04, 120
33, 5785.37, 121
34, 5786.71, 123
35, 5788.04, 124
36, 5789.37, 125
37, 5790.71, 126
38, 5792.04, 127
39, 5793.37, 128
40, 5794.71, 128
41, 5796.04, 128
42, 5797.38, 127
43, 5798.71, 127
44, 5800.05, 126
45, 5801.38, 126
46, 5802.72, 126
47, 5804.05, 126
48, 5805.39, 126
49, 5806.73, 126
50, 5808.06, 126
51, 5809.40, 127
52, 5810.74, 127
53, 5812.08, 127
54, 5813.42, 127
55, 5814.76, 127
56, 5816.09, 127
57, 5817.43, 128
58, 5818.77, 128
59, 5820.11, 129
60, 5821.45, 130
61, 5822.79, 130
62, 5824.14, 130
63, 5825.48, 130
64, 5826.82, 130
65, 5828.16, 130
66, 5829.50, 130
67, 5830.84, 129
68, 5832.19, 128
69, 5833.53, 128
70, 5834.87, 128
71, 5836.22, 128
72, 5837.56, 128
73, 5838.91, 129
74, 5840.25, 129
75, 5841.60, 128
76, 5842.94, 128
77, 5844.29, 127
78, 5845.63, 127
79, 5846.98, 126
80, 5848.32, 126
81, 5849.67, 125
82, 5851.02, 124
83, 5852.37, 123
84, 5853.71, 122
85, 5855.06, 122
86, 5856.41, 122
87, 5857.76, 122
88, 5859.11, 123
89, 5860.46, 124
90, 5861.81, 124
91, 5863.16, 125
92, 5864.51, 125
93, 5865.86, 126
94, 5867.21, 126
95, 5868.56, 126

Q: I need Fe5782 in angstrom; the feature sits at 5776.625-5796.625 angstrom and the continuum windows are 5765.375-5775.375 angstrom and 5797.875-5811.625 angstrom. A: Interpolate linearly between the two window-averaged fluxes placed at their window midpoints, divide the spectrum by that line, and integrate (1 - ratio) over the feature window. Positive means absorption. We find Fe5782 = 0.4 angstrom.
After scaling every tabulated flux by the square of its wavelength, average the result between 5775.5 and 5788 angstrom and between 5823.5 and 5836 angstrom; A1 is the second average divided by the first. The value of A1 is 1.1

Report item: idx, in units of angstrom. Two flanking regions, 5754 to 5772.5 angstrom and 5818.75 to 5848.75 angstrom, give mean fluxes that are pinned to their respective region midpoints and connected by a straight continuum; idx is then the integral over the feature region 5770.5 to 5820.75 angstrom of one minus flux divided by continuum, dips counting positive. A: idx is 0.5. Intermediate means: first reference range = 126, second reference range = 129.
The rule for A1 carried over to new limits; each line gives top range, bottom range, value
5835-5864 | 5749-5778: 1.03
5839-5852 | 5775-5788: 1.06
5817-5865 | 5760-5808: 1.03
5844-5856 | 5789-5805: 1.00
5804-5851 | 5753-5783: 1.04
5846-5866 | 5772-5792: 1.03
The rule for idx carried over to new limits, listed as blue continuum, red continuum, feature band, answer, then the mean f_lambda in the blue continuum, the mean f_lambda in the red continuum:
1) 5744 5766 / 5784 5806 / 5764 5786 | 0.3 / 126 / 126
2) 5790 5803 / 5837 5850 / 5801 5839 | -0.3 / 127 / 127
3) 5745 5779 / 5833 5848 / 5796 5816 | 0.1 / 126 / 128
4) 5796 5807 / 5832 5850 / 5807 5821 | -0.1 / 126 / 128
